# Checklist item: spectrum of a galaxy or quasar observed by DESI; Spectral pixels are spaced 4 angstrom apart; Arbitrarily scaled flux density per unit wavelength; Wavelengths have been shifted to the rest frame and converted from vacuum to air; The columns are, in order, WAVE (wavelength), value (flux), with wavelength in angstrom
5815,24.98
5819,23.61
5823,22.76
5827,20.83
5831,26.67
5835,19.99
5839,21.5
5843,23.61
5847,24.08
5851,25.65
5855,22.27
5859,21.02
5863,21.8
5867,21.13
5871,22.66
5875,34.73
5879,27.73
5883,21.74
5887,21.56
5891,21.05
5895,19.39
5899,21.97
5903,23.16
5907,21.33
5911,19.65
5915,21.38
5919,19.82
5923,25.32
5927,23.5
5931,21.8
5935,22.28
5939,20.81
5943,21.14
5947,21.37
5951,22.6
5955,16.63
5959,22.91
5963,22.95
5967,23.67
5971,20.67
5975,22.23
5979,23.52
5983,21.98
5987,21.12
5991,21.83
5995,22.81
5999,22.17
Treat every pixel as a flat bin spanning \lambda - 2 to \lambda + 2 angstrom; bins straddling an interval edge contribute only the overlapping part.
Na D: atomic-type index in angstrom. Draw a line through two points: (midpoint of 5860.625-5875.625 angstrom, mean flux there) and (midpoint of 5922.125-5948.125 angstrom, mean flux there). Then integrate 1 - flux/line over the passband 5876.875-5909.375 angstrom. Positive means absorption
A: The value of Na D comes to 1.6 angstrom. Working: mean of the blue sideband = 24.1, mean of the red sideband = 22.2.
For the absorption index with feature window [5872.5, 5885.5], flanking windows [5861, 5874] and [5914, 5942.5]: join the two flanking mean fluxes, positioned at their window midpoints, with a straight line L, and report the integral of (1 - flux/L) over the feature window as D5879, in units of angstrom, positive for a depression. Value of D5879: -2.8 angstrom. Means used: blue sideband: 22.9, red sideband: 22.1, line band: 27.6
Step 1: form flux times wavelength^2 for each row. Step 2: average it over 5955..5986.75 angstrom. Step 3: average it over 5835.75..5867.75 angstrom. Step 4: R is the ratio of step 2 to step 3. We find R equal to 1.02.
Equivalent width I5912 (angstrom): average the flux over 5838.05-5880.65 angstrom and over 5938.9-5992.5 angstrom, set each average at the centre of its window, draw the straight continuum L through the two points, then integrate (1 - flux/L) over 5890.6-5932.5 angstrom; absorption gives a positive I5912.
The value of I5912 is 2.3 angstrom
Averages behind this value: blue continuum 24.2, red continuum 21.7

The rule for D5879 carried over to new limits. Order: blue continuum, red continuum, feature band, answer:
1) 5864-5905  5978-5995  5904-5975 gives 3.3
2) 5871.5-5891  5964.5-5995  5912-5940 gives 2.3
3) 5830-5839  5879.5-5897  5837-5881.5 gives -4.3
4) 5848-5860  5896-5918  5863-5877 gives -1.8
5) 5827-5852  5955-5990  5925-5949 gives 0.6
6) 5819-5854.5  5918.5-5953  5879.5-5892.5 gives 0.3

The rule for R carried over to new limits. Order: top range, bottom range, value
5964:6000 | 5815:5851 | 1.01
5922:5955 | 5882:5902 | 1.05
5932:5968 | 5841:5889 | 0.92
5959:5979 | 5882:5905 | 1.08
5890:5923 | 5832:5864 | 0.96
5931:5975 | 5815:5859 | 0.97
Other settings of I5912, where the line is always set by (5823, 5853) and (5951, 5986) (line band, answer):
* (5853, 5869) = 1.0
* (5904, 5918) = 1.0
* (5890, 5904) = 0.8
